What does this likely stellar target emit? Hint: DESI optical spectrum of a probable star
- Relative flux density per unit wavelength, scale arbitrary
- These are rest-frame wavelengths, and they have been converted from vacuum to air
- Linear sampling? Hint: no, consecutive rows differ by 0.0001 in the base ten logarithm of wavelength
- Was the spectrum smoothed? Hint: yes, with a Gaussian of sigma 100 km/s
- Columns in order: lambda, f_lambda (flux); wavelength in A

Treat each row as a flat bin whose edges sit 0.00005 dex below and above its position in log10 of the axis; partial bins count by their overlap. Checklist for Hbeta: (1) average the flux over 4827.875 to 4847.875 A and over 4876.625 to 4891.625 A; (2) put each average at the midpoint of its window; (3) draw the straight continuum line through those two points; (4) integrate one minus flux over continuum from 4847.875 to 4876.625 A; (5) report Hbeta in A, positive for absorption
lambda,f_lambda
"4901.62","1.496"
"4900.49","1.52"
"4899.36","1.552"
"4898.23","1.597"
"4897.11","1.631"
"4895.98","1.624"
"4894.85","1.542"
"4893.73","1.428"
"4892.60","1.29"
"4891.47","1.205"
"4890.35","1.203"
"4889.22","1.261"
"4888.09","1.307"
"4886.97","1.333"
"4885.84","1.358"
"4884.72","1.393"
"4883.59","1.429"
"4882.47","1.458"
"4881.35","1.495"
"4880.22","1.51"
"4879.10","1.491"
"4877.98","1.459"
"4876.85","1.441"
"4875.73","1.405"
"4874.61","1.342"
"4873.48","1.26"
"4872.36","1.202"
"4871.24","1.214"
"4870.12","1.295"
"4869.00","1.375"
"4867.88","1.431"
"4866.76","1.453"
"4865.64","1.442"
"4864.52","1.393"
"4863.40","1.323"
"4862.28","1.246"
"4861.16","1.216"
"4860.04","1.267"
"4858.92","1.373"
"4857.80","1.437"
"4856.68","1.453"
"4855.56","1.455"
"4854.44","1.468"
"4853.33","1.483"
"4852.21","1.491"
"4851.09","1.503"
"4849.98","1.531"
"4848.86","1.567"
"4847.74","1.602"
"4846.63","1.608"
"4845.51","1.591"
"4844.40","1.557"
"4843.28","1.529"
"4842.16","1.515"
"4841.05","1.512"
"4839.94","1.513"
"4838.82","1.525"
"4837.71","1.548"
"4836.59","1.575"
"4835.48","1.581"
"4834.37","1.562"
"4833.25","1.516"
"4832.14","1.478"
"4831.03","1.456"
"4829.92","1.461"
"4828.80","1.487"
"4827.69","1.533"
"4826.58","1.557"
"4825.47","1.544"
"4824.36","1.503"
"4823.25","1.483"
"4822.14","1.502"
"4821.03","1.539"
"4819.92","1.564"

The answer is 1.3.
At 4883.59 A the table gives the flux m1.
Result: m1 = 1.429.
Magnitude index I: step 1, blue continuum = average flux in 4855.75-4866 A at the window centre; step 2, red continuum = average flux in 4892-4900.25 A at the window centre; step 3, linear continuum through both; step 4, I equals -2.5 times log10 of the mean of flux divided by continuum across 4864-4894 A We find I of 0.06 mag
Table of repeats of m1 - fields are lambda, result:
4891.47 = 1.205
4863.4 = 1.323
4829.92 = 1.461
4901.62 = 1.496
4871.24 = 1.214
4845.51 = 1.591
